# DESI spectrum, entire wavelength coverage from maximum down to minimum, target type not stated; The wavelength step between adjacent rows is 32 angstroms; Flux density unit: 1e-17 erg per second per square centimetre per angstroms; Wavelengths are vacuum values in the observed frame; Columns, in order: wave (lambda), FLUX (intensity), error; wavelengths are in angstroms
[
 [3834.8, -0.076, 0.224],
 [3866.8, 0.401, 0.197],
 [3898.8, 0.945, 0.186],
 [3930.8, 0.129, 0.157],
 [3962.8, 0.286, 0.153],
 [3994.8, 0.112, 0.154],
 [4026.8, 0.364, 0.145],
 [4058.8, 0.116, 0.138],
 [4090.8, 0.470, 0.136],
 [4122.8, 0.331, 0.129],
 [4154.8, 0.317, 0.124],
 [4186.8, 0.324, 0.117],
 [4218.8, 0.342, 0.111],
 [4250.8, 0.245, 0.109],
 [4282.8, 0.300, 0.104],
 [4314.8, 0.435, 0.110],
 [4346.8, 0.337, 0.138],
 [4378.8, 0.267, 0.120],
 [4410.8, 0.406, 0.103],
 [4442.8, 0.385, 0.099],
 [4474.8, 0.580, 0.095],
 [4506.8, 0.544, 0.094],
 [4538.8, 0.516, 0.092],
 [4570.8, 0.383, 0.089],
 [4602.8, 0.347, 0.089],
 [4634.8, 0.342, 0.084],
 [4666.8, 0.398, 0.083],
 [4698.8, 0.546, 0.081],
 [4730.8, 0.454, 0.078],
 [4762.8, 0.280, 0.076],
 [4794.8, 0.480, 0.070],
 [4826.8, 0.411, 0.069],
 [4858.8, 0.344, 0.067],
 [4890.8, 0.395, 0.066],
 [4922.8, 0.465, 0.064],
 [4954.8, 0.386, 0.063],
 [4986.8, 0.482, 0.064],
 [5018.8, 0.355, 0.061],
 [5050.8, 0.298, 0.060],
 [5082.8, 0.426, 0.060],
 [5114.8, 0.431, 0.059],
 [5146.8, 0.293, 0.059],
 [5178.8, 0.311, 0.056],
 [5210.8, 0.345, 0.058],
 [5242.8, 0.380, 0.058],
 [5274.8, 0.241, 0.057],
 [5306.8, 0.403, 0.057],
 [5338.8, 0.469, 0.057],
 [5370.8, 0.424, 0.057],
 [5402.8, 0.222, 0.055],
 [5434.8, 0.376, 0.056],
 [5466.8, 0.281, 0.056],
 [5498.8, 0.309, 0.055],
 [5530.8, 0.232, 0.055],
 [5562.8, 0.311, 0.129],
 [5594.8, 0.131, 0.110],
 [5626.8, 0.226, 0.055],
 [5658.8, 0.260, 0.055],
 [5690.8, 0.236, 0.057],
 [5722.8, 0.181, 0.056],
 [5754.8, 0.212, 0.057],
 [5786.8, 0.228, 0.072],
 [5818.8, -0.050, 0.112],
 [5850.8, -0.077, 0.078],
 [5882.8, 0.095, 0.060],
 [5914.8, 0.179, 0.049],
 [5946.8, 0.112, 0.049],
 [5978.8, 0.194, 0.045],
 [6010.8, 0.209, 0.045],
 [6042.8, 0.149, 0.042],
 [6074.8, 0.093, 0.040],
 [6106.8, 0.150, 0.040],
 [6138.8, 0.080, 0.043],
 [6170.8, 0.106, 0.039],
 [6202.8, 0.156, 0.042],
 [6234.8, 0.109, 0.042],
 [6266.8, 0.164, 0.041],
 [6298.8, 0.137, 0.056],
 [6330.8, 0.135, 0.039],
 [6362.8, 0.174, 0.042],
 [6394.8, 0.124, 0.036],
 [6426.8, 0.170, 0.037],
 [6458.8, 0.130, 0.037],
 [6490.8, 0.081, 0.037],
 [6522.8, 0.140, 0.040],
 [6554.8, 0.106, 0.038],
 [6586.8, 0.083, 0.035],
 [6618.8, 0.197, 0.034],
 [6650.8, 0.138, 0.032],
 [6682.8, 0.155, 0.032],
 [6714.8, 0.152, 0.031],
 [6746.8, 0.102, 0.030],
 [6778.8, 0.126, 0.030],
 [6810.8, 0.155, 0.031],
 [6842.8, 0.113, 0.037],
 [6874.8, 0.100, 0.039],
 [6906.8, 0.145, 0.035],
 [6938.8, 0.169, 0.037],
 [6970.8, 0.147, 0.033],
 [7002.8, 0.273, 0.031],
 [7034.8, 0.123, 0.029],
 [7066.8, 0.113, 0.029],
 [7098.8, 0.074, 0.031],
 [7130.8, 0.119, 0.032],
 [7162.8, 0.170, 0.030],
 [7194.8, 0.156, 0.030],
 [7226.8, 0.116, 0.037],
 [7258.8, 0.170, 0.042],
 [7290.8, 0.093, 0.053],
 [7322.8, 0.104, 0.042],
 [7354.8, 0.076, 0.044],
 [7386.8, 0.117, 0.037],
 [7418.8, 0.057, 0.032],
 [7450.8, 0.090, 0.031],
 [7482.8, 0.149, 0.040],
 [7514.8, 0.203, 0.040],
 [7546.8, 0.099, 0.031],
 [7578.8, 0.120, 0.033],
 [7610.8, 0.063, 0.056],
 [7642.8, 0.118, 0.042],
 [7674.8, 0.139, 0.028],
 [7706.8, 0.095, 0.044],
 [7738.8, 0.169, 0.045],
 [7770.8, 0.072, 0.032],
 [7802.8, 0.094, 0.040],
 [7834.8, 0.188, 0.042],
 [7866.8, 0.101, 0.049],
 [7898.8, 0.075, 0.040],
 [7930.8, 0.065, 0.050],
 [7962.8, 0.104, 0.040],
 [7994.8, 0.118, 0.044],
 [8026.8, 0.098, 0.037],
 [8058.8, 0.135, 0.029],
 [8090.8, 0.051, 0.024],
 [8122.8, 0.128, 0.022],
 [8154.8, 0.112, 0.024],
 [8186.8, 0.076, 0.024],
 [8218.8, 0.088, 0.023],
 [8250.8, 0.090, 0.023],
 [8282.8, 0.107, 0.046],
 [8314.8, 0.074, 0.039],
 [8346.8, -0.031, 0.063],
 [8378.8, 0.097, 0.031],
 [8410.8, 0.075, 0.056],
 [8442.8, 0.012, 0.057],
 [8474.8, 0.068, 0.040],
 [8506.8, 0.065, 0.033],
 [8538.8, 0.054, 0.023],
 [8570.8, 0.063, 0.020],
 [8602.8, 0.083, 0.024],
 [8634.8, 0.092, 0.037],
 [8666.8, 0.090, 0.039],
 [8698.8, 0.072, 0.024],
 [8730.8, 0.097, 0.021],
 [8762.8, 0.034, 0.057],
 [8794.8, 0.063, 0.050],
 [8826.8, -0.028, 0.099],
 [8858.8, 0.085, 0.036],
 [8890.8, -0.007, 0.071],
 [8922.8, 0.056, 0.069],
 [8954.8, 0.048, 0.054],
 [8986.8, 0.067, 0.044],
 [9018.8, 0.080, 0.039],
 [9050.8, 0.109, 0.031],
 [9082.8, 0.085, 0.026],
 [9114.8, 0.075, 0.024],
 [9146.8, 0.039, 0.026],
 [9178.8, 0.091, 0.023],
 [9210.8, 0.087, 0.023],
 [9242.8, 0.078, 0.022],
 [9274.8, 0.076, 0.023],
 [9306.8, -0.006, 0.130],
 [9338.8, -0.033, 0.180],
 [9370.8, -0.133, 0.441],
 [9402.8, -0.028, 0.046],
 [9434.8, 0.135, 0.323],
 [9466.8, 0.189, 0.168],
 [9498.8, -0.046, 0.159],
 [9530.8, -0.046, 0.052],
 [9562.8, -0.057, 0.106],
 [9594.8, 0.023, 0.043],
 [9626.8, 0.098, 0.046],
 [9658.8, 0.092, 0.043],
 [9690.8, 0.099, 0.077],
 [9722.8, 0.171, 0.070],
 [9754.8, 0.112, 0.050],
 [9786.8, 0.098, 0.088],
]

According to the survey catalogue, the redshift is 0.07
